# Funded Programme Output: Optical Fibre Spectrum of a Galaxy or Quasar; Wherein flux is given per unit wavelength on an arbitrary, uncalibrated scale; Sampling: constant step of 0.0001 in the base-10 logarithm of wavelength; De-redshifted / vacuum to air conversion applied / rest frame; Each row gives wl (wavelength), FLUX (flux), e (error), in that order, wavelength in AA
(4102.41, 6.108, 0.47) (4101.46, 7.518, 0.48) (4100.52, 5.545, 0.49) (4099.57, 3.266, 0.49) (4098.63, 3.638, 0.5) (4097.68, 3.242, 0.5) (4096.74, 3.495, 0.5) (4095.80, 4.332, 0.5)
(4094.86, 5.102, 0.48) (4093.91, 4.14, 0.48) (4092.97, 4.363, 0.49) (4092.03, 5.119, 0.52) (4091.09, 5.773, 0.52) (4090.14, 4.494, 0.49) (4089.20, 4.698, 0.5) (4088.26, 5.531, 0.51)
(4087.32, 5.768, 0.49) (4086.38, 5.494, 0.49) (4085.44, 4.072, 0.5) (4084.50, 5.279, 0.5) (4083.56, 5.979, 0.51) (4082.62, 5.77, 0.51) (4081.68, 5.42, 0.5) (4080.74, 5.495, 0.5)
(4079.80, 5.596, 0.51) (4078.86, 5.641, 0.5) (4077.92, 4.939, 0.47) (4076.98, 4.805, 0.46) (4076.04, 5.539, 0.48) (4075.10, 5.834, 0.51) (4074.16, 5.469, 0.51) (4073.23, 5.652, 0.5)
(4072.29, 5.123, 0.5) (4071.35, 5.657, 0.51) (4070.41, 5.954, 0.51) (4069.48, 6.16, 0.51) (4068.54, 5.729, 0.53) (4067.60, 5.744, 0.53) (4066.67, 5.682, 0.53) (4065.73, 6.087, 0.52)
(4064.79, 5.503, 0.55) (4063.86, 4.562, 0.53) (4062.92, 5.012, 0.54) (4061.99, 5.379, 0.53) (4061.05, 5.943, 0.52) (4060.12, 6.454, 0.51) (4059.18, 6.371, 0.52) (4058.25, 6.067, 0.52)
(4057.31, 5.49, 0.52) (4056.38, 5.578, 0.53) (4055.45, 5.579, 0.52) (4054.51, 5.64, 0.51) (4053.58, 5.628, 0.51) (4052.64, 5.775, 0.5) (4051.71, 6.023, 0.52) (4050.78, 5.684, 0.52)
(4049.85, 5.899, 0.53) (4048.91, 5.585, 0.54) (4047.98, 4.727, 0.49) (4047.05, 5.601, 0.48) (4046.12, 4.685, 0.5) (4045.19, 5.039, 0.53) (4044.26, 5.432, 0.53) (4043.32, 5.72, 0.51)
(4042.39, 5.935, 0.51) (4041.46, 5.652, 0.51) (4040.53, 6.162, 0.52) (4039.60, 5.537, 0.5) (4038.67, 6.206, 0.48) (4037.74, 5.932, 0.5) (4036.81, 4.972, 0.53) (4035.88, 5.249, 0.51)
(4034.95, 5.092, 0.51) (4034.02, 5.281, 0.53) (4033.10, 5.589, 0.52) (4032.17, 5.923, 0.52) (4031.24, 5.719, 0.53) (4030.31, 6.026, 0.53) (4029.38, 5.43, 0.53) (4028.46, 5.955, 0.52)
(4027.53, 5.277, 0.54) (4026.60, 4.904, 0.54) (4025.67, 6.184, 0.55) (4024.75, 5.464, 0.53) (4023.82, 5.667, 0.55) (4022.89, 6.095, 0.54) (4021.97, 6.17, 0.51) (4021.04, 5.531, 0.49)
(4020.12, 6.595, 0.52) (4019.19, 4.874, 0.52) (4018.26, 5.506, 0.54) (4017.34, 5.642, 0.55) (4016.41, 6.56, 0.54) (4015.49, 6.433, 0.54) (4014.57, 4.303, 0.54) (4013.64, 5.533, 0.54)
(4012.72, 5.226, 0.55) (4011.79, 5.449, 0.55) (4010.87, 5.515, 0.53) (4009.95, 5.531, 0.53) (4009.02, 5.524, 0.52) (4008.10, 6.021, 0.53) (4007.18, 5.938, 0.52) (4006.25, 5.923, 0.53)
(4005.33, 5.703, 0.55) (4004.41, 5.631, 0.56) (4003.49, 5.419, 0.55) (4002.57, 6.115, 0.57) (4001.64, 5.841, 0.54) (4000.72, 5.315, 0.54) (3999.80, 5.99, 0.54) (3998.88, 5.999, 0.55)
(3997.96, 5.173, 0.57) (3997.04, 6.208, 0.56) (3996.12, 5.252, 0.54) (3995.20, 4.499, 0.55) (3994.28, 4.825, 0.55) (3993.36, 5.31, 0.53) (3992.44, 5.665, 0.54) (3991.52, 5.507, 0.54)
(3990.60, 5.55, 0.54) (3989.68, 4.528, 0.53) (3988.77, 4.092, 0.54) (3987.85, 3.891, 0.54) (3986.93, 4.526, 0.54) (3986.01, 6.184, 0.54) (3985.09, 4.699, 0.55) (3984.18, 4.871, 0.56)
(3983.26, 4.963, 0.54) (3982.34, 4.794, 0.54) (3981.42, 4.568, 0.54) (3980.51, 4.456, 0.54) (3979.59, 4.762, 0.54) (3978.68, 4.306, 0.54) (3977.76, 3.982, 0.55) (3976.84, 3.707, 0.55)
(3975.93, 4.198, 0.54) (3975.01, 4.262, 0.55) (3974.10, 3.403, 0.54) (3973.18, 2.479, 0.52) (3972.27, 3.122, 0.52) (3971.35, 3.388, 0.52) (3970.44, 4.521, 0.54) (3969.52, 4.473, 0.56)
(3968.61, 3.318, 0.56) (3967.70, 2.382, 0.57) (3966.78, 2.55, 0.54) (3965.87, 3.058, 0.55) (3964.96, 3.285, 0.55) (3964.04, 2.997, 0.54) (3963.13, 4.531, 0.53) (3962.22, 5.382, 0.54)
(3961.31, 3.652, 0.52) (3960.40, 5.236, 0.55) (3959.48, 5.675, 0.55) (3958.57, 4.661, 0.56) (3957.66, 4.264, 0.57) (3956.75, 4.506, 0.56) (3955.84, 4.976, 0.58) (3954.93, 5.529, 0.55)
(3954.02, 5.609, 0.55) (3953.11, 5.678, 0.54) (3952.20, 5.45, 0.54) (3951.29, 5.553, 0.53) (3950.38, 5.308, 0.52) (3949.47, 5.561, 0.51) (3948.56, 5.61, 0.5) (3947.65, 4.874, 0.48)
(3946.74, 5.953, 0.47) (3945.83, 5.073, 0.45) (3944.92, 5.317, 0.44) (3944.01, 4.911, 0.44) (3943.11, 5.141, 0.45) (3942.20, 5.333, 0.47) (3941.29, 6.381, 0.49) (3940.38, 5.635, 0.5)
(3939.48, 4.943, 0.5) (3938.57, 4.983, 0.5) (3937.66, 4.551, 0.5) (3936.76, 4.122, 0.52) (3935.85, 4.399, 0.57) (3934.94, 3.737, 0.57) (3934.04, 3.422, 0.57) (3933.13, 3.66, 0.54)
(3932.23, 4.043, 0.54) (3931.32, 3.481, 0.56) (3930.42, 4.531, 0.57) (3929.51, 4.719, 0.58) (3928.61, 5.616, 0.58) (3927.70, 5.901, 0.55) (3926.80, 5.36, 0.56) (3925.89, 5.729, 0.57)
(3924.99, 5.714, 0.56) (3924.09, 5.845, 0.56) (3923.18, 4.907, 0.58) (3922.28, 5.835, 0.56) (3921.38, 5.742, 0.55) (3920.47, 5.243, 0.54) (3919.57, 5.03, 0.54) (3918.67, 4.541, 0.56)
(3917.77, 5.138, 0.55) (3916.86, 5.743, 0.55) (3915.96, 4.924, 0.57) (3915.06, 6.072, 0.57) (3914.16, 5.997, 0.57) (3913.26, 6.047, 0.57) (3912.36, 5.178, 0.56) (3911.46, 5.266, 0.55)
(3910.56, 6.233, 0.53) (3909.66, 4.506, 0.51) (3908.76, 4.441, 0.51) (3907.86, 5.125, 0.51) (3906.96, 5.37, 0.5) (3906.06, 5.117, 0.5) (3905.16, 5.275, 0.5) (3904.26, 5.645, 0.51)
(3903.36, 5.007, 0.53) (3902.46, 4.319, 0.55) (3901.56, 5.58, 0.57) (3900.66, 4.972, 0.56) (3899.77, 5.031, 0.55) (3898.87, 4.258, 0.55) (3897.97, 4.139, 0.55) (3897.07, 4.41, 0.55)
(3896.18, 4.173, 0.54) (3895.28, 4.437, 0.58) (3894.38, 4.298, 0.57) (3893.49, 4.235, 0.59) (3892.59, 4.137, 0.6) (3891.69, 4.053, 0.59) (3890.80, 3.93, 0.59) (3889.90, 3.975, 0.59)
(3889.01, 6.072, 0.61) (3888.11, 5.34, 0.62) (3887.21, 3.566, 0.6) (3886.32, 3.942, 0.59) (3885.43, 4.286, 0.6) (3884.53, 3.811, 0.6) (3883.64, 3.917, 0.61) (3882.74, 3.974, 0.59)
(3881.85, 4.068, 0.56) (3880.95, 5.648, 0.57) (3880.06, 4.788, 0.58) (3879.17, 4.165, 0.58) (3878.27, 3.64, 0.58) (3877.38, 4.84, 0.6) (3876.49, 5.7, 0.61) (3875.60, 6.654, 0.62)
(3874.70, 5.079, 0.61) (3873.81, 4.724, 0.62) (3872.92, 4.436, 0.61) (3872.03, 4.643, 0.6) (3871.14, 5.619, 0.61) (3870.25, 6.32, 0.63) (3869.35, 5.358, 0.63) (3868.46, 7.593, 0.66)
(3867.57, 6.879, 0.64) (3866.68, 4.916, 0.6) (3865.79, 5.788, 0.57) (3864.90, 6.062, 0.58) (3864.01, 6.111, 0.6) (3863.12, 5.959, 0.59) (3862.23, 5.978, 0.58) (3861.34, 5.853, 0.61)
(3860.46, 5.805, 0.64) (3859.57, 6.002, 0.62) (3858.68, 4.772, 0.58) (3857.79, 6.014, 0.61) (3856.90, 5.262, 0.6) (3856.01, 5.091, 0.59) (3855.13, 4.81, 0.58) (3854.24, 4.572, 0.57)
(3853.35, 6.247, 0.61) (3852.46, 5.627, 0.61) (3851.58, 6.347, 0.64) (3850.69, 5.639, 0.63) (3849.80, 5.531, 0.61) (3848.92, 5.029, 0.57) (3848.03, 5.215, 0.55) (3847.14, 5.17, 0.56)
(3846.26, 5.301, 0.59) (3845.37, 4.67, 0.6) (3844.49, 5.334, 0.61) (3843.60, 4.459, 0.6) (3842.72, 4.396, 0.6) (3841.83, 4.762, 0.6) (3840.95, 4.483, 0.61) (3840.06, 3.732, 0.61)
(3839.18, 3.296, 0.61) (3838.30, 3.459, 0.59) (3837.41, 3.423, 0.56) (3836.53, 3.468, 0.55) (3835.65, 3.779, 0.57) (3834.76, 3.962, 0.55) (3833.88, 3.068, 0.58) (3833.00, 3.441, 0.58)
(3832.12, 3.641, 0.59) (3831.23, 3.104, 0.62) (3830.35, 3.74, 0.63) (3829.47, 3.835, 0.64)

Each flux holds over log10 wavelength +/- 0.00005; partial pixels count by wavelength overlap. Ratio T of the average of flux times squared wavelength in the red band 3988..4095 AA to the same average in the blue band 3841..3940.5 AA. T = 1.2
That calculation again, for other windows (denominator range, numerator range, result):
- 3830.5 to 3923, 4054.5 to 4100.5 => 1.18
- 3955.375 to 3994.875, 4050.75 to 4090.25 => 1.35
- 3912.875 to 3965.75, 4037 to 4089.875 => 1.18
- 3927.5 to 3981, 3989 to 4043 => 1.28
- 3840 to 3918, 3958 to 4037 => 1.05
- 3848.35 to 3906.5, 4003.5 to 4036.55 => 1.20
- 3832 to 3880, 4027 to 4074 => 1.23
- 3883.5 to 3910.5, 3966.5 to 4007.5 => 1.07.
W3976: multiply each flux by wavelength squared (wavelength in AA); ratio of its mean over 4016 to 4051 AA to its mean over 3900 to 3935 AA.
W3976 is 1.16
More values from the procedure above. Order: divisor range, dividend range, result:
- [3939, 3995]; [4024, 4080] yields 1.26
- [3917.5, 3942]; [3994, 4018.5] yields 1.18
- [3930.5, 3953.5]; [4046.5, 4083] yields 1.21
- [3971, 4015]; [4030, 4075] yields 1.17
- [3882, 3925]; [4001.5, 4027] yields 1.23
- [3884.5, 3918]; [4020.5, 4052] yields 1.23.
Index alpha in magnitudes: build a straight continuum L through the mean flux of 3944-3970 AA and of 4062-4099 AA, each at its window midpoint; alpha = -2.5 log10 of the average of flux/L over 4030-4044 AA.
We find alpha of -0.13 mag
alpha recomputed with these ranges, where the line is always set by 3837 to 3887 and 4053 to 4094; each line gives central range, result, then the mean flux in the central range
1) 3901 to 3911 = 0.006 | 5.14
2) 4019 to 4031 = -0.067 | 5.72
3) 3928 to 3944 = 0.126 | 4.65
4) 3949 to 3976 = 0.220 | 4.3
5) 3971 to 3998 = 0.164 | 4.57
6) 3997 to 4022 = -0.065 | 5.69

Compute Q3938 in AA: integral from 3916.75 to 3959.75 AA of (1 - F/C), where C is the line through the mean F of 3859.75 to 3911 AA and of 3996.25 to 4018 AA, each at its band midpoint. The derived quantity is 1.8 AA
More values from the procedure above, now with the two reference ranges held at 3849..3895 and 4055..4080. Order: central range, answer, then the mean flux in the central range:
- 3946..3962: 0.5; 5.18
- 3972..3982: 2.7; 3.96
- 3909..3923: -0.4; 5.41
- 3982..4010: 0.5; 5.34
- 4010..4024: -0.5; 5.67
